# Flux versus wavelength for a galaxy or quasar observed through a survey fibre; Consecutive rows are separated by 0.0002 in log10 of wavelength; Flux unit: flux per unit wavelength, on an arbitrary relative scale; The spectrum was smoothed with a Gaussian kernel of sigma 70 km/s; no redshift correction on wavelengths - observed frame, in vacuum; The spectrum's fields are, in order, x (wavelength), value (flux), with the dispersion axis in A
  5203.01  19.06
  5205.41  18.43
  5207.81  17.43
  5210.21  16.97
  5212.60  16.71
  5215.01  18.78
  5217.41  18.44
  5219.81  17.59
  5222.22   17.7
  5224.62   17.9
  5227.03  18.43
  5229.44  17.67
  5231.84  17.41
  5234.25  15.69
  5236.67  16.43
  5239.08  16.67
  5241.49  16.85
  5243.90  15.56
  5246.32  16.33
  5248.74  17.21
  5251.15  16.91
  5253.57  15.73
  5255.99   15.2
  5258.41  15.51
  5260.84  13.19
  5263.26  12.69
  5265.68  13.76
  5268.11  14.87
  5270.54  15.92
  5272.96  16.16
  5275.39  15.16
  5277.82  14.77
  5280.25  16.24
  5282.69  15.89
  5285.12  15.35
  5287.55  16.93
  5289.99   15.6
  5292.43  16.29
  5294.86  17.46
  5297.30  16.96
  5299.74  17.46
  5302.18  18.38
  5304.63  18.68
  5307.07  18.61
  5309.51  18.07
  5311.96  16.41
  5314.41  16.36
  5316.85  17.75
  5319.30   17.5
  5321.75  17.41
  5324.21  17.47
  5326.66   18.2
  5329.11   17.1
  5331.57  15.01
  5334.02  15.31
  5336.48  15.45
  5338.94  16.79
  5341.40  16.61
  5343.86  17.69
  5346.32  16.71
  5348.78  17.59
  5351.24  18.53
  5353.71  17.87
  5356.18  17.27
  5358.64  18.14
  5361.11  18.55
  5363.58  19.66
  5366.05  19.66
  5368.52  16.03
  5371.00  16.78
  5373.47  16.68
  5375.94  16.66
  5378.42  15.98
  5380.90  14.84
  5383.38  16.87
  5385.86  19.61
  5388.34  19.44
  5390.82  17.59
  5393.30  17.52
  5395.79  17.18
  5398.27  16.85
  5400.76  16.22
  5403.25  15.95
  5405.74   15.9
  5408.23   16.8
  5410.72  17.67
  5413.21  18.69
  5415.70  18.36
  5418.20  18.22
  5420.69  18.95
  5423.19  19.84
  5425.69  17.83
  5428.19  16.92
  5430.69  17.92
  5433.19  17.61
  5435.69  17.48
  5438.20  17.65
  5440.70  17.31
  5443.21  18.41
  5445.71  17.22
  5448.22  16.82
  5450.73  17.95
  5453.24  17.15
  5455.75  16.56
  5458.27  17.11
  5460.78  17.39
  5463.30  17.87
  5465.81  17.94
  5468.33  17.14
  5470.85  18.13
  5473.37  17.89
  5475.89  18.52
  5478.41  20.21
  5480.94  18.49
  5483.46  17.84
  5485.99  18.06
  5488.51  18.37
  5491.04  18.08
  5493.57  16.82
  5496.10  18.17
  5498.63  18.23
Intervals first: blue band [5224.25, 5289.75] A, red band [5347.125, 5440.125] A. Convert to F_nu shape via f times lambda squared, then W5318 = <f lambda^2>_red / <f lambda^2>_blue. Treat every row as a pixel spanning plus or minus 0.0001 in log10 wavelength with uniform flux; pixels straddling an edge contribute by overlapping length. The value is 1.16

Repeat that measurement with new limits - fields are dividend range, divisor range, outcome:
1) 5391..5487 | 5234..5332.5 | 1.15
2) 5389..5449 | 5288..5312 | 1.05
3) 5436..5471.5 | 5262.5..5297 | 1.20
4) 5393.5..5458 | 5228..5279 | 1.19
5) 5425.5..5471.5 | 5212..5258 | 1.11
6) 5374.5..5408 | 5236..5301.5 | 1.12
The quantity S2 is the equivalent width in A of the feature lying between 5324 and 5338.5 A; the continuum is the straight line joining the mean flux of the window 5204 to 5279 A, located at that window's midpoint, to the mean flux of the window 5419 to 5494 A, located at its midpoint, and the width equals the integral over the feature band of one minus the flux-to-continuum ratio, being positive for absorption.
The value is 0.5 A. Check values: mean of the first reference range 16.4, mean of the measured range 16.4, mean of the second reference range 17.9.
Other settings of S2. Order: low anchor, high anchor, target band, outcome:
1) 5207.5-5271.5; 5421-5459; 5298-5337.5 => -0.75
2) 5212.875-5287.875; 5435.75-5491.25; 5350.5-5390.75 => -1.25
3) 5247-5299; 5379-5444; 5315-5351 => -1.00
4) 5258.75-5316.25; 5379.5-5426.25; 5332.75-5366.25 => -1.11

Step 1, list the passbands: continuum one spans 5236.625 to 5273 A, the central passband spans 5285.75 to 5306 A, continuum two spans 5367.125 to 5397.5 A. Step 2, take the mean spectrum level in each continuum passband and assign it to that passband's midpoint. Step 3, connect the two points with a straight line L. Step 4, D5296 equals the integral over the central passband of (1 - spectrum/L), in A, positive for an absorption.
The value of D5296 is -1.4 A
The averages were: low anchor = 15.5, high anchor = 17.1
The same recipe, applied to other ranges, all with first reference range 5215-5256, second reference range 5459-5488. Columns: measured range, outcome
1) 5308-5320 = 0.1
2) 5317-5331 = 0.0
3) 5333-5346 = 0.8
